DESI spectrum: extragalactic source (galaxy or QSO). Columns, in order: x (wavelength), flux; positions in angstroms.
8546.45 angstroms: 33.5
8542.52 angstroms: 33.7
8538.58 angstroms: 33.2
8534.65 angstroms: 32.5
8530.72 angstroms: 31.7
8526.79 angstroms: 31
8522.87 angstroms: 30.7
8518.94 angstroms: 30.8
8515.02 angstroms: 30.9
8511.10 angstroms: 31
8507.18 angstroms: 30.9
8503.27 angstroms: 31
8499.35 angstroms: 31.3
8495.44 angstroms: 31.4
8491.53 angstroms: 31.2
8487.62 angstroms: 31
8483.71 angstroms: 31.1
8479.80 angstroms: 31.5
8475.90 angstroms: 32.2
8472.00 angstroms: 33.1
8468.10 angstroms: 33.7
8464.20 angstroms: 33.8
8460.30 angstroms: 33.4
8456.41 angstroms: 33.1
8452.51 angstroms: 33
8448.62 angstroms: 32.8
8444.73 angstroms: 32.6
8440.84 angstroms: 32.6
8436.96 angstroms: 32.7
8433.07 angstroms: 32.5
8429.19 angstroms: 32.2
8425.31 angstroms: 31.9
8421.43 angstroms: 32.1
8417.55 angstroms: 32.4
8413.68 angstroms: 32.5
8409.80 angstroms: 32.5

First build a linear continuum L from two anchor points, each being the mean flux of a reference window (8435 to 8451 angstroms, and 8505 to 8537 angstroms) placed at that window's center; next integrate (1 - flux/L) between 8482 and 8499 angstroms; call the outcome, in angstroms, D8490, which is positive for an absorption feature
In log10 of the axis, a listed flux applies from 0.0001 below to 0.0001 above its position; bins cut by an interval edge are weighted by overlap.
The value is 0.32 angstroms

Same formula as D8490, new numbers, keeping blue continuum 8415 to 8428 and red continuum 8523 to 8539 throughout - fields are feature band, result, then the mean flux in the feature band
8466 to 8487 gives -0.16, 32.2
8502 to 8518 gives 0.48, 31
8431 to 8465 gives -0.88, 32.9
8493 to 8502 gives 0.18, 31.3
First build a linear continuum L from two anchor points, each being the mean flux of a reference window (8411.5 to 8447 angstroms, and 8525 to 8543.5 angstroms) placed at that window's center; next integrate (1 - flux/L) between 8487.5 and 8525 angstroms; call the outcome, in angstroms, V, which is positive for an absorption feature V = 1.6 angstroms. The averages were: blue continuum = 32.4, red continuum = 32.4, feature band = 31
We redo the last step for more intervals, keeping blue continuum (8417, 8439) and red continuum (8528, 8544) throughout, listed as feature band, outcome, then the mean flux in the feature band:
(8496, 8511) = 0.7 angstroms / 31.1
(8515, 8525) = 0.6 angstroms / 30.8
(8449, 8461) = -0.3 angstroms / 33.1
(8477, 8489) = 0.4 angstroms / 31.3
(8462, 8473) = -0.4 angstroms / 33.6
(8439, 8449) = -0.1 angstroms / 32.6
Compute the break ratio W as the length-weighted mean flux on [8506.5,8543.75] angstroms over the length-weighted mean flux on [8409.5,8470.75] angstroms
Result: 1.0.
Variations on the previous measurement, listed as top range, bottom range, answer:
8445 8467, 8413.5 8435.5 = 1.03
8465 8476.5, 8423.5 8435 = 1.03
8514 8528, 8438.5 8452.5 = 0.94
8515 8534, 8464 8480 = 0.95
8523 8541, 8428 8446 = 0.98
